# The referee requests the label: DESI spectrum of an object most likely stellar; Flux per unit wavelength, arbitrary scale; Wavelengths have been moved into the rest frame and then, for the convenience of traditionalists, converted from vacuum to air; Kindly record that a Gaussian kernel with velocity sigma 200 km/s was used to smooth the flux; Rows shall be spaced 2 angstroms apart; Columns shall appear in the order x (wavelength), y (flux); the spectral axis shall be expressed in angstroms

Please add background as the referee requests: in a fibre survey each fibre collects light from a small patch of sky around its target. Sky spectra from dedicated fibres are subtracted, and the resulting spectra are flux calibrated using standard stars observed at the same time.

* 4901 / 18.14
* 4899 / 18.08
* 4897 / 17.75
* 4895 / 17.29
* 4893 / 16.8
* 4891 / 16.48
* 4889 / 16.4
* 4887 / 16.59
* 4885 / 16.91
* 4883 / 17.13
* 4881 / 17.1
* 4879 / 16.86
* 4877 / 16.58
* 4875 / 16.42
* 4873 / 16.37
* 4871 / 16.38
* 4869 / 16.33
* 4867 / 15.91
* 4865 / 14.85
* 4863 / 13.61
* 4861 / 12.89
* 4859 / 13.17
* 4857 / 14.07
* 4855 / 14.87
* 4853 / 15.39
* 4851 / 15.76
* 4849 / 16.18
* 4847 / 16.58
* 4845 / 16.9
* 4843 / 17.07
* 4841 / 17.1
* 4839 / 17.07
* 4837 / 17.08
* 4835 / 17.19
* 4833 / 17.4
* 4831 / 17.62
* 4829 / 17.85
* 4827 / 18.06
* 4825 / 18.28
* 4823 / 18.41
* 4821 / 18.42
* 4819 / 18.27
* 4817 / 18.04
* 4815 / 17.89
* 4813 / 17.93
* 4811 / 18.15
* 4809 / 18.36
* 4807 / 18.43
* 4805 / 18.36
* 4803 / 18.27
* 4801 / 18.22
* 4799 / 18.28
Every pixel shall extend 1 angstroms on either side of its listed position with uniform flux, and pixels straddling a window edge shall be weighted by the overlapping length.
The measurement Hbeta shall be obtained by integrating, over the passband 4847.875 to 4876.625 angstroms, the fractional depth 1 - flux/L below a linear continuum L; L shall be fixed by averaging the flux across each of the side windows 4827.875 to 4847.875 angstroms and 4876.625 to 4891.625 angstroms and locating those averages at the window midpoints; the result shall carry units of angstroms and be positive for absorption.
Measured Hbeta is 3.01 angstroms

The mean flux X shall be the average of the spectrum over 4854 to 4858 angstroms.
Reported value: 14.5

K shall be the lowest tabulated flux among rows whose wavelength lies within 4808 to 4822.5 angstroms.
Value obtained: 17.89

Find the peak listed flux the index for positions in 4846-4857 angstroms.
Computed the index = 16.58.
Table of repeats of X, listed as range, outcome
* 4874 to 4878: 16.5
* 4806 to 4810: 18.4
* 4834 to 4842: 17.1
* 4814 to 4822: 18.2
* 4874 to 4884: 16.8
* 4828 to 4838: 17.4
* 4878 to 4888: 16.9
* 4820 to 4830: 18.2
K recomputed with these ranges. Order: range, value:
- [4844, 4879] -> 12.89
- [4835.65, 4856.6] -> 14.87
